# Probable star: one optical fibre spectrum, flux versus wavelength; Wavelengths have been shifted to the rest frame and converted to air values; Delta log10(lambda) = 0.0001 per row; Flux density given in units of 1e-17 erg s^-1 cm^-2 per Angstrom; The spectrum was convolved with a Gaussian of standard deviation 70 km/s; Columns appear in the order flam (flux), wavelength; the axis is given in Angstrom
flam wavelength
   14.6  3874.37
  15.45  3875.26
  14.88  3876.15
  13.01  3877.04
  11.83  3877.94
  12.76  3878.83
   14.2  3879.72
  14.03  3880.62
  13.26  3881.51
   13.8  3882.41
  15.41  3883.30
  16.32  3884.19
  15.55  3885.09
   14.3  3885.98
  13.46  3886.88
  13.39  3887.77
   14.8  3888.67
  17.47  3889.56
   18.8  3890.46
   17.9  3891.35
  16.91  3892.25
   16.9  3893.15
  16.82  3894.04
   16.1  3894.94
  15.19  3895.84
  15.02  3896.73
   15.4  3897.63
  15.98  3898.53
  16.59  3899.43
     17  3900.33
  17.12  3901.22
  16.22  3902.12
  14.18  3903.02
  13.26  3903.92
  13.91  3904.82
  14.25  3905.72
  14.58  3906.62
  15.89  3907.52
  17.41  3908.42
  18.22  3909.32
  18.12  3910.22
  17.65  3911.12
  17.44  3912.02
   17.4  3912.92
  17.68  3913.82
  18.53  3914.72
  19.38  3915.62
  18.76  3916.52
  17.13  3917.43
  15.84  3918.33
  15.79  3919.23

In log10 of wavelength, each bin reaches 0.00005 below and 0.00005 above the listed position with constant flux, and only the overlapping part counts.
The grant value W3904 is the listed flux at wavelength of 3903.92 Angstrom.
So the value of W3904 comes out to 13.26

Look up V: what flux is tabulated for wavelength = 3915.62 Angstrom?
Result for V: 19.38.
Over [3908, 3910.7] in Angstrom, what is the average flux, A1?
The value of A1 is 17.9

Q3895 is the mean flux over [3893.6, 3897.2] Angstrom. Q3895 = 15.8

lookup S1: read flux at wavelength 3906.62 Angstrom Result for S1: 14.58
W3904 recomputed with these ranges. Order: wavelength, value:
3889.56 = 17.47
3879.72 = 14.2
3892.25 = 16.91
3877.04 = 13.01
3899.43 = 16.59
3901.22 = 17.12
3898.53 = 15.98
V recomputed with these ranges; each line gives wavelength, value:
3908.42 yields 17.41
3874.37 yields 14.6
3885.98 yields 14.3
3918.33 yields 15.84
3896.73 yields 15.02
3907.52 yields 15.89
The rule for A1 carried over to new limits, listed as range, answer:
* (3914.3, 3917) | 18.8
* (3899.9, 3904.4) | 15.5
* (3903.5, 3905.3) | 13.6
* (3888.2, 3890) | 16.1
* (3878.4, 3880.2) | 13.5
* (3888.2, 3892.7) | 17.1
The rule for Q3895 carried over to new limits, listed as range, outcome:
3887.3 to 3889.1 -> 14.1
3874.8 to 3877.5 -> 14.4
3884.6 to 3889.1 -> 14.3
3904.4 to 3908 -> 14.7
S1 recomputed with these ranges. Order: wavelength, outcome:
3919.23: 15.79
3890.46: 18.8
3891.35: 17.9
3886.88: 13.46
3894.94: 16.1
